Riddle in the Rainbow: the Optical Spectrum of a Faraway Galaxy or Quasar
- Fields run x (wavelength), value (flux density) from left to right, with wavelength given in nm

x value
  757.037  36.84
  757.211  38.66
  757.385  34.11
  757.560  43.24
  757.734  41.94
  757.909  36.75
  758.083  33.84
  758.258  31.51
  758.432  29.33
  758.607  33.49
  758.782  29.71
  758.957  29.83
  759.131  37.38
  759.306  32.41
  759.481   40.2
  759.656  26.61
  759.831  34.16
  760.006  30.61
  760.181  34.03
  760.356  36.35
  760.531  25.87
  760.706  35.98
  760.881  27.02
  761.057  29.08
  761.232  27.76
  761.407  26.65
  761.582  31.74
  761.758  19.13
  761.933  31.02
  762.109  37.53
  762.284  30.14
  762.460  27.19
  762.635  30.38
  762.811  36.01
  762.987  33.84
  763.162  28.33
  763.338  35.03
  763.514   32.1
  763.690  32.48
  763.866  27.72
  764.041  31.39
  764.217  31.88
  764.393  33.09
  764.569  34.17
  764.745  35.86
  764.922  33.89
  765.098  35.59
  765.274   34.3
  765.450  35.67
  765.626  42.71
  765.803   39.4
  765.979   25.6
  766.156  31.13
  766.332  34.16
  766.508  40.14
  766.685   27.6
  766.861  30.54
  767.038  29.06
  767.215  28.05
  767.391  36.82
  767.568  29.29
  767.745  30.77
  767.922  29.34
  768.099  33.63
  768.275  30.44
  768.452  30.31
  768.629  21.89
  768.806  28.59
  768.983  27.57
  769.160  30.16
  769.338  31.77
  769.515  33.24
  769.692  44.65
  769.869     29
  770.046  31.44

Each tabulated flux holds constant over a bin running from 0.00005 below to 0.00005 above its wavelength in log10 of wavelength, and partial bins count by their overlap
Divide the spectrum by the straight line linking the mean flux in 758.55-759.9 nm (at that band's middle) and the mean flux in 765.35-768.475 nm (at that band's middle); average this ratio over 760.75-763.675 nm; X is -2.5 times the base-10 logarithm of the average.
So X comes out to 0.084 mag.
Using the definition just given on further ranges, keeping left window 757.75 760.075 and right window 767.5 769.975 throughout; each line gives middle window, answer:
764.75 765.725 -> -0.15 mag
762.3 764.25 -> 0.02 mag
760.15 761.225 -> 0.06 mag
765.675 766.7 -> -0.08 mag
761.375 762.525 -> 0.11 mag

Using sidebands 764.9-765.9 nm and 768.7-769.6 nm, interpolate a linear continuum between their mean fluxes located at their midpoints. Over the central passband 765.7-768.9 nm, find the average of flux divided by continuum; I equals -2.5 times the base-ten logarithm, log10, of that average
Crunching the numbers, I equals 0.086 mag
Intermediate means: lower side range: 37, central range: 31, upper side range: 30.1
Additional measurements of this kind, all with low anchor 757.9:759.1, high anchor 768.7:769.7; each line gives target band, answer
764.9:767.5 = -0.07 mag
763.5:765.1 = -0.03 mag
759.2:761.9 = 0.05 mag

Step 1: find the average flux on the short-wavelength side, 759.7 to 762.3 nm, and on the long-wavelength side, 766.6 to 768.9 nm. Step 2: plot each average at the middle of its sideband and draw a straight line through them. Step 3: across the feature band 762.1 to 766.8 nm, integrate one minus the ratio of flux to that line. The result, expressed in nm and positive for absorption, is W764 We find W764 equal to -0.484 nm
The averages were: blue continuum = 30.4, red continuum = 29.7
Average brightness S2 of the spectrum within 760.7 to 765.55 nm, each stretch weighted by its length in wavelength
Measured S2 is 31.6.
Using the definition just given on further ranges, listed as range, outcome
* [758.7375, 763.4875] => 31.3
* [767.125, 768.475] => 31.1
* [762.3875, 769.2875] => 32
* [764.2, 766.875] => 34.3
